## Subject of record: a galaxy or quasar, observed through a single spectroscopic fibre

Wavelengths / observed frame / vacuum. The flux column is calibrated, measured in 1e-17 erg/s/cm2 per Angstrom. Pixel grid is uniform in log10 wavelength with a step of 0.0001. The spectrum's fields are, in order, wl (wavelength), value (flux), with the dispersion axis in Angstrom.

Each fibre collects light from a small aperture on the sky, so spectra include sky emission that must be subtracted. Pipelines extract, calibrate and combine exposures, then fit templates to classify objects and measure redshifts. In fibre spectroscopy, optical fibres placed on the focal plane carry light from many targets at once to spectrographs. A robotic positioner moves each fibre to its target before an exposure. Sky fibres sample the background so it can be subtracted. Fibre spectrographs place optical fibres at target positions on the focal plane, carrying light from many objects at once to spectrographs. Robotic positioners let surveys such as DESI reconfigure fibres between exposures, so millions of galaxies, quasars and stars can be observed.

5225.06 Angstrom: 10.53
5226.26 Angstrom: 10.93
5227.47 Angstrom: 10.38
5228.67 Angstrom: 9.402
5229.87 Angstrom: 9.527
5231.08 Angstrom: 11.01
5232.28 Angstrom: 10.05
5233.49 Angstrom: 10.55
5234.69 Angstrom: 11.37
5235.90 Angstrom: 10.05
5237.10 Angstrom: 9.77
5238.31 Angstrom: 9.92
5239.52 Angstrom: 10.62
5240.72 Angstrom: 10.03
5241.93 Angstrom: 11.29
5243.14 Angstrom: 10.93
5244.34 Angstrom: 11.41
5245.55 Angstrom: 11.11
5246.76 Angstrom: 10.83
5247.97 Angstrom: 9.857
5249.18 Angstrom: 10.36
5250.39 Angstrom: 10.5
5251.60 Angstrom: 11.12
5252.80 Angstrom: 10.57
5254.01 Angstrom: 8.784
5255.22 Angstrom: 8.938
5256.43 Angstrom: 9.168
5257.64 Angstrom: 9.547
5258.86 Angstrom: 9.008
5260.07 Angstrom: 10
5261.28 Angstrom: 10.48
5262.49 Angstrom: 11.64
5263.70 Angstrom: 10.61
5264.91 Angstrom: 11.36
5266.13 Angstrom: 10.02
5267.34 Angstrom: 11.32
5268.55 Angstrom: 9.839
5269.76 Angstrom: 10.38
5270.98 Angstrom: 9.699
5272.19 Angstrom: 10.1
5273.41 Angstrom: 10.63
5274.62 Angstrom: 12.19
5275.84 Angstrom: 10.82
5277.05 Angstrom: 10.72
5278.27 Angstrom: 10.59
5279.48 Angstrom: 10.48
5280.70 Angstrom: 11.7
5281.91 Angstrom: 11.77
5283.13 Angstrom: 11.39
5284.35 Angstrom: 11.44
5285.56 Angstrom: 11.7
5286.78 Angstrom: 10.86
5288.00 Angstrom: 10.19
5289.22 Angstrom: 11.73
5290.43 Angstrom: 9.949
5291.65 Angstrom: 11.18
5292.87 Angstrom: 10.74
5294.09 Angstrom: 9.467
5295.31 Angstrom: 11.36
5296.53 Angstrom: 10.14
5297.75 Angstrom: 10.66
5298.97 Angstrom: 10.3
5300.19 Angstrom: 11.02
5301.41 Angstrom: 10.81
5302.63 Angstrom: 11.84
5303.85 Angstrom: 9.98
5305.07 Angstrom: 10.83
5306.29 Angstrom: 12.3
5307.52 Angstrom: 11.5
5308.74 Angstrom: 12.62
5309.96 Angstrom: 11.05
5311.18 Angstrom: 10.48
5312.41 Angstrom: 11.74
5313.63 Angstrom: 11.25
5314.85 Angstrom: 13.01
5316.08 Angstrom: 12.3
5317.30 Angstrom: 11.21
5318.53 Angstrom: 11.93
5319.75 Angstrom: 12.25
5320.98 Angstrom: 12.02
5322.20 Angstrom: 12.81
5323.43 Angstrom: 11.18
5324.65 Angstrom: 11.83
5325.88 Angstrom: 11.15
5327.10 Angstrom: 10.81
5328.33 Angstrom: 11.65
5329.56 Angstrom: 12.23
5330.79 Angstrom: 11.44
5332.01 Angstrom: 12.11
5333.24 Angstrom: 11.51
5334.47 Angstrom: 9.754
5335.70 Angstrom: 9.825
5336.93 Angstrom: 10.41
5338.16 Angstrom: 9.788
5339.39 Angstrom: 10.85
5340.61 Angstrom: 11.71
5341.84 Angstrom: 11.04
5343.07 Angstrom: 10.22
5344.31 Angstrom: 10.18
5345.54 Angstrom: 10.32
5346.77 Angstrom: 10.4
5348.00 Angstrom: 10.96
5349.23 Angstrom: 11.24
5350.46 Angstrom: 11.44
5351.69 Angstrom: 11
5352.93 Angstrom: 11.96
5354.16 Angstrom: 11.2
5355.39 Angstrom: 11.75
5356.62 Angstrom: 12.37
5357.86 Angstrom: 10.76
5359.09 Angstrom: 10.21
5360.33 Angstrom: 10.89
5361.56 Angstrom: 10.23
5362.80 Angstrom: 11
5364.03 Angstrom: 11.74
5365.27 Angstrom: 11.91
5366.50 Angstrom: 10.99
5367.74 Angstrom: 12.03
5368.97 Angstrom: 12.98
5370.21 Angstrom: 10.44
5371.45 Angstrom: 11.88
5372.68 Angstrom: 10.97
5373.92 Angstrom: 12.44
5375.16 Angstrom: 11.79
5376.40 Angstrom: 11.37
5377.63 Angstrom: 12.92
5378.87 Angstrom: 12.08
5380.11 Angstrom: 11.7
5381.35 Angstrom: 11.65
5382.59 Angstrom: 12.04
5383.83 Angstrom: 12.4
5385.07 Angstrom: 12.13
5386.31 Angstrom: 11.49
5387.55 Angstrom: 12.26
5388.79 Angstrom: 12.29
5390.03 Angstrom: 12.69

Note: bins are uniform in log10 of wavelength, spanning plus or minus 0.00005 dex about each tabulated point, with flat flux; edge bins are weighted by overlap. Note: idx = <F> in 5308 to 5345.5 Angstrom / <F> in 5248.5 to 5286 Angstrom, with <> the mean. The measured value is 1.07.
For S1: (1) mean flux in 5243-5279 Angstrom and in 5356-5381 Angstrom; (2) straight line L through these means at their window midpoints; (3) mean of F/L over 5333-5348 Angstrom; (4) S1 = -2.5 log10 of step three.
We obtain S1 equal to 0.075 mag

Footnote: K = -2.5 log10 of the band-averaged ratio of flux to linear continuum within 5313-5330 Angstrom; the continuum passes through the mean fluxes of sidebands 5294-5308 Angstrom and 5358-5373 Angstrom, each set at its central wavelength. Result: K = -0.08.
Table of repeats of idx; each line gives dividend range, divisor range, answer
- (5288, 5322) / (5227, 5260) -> 1.10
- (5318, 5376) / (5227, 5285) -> 1.07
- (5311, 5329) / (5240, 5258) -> 1.14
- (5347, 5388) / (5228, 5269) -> 1.12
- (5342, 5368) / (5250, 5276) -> 1.08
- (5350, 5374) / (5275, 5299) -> 1.05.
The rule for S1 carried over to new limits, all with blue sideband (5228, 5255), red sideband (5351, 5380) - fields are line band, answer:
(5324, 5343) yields 0.02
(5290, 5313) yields 0.00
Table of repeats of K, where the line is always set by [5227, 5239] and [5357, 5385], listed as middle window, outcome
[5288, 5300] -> 0.021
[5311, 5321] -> -0.076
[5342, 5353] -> 0.053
